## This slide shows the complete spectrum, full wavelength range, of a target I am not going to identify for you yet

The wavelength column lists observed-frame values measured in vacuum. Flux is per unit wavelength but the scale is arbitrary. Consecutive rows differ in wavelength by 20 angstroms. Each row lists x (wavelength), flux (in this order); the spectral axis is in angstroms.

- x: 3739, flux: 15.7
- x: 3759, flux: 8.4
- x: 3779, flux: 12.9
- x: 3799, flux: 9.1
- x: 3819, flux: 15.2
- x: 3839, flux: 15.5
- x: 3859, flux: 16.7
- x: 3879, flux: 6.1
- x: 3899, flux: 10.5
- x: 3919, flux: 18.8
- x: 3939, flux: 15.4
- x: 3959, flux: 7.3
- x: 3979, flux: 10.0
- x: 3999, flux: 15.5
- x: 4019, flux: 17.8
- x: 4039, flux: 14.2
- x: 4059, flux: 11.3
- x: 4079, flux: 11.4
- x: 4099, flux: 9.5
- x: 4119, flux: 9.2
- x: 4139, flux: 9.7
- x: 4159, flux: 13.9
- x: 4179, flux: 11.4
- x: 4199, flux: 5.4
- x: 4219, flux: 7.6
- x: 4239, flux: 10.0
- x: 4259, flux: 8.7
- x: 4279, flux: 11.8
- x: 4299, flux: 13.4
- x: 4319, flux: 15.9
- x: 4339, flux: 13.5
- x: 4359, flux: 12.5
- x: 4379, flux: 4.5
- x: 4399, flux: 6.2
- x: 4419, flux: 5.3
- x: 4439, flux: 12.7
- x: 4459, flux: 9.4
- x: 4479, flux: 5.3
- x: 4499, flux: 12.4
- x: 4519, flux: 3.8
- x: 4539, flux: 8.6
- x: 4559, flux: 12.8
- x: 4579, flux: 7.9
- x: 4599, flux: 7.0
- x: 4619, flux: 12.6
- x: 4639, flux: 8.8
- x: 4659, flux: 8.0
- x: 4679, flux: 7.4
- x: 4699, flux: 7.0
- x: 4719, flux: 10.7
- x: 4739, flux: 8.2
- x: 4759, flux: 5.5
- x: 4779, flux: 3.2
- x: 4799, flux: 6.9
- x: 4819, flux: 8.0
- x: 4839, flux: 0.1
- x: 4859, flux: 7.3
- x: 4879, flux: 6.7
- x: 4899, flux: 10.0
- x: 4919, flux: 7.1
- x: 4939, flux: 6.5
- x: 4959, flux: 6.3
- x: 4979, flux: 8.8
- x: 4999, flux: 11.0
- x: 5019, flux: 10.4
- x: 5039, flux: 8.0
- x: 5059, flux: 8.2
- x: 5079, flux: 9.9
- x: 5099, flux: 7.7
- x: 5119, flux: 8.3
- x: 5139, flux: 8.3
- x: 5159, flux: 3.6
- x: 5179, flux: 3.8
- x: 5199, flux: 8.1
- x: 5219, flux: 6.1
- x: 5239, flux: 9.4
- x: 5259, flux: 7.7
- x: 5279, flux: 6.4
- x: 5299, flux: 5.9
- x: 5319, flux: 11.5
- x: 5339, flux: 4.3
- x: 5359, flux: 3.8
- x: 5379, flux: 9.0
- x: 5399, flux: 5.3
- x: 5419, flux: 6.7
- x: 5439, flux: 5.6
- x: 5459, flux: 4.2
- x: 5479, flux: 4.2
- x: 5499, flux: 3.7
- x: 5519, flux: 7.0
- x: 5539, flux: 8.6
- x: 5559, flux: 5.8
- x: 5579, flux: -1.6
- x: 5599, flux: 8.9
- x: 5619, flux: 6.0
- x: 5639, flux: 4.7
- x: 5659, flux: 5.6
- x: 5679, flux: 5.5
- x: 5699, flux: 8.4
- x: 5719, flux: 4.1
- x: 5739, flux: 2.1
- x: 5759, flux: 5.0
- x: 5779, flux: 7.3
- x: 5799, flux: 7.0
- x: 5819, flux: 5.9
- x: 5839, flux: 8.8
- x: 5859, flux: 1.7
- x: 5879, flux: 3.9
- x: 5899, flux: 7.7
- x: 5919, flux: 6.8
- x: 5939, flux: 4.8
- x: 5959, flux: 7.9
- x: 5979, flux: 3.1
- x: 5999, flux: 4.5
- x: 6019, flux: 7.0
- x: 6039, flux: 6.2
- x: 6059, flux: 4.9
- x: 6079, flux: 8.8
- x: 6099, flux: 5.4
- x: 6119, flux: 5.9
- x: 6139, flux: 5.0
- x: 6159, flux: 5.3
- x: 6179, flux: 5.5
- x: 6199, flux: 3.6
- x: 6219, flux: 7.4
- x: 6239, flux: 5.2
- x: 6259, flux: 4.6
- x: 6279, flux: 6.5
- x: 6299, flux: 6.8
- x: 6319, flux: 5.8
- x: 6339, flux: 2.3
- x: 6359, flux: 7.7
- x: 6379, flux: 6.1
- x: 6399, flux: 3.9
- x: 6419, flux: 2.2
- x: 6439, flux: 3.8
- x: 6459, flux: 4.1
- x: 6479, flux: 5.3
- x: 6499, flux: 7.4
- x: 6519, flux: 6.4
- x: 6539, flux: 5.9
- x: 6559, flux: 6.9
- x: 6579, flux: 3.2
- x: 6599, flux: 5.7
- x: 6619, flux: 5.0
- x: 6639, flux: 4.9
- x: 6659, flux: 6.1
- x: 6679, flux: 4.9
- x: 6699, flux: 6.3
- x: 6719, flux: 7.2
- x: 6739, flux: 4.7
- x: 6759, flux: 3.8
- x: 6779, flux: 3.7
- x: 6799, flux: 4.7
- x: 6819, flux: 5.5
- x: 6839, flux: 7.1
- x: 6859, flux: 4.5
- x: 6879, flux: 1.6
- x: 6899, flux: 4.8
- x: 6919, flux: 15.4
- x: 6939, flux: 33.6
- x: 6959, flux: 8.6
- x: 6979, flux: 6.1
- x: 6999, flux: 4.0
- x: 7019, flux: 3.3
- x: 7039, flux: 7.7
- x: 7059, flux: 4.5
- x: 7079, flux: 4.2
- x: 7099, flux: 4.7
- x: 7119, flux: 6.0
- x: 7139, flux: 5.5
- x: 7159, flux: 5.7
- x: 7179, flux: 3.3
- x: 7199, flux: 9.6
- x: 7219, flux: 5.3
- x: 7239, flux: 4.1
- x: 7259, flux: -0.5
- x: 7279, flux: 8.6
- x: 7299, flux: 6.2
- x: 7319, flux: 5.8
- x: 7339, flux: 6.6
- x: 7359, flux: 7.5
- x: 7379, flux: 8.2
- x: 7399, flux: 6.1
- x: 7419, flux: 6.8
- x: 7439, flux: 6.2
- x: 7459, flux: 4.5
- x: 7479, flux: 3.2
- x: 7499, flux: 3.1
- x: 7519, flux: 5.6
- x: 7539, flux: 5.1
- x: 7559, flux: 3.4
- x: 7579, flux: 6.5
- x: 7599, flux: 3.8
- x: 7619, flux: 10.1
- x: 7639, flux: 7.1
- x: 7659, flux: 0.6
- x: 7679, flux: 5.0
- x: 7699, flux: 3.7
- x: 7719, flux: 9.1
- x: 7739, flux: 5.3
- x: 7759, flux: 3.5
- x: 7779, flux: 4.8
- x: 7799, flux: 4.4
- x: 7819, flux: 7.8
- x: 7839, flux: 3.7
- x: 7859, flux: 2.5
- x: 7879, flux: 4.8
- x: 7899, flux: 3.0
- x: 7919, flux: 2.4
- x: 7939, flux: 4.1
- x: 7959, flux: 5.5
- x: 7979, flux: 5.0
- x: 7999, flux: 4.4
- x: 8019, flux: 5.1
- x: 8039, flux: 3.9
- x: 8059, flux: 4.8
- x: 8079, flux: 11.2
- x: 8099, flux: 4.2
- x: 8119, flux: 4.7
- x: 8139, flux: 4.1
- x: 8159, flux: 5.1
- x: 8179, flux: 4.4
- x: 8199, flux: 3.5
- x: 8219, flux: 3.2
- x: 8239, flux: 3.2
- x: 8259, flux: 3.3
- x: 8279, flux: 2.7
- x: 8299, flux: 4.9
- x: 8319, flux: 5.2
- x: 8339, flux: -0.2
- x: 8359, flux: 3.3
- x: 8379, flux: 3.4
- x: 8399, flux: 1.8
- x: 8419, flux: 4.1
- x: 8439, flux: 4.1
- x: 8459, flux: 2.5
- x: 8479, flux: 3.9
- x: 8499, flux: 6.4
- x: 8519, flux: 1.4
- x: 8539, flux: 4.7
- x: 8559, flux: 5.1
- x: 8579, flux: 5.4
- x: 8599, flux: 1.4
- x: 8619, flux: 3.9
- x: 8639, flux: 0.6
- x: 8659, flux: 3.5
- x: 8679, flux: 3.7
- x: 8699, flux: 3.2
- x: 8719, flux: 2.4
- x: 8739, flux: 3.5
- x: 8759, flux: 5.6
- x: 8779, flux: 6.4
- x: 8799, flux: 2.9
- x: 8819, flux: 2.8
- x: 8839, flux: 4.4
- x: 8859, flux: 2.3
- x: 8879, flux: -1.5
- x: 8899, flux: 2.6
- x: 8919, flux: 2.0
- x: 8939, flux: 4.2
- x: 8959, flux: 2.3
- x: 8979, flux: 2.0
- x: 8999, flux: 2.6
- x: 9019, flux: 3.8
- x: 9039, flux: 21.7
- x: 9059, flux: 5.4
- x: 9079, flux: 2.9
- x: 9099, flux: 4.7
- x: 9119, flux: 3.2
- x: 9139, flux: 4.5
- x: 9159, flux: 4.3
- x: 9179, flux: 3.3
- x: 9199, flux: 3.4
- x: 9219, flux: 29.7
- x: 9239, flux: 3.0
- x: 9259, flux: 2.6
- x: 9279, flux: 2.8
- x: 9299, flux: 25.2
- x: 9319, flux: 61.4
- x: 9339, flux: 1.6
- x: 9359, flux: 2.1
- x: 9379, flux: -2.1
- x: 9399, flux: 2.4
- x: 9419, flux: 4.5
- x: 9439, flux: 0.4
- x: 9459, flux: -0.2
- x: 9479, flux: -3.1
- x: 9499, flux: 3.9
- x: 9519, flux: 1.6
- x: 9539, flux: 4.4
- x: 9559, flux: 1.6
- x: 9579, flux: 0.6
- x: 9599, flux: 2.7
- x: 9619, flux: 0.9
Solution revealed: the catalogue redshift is 0.86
